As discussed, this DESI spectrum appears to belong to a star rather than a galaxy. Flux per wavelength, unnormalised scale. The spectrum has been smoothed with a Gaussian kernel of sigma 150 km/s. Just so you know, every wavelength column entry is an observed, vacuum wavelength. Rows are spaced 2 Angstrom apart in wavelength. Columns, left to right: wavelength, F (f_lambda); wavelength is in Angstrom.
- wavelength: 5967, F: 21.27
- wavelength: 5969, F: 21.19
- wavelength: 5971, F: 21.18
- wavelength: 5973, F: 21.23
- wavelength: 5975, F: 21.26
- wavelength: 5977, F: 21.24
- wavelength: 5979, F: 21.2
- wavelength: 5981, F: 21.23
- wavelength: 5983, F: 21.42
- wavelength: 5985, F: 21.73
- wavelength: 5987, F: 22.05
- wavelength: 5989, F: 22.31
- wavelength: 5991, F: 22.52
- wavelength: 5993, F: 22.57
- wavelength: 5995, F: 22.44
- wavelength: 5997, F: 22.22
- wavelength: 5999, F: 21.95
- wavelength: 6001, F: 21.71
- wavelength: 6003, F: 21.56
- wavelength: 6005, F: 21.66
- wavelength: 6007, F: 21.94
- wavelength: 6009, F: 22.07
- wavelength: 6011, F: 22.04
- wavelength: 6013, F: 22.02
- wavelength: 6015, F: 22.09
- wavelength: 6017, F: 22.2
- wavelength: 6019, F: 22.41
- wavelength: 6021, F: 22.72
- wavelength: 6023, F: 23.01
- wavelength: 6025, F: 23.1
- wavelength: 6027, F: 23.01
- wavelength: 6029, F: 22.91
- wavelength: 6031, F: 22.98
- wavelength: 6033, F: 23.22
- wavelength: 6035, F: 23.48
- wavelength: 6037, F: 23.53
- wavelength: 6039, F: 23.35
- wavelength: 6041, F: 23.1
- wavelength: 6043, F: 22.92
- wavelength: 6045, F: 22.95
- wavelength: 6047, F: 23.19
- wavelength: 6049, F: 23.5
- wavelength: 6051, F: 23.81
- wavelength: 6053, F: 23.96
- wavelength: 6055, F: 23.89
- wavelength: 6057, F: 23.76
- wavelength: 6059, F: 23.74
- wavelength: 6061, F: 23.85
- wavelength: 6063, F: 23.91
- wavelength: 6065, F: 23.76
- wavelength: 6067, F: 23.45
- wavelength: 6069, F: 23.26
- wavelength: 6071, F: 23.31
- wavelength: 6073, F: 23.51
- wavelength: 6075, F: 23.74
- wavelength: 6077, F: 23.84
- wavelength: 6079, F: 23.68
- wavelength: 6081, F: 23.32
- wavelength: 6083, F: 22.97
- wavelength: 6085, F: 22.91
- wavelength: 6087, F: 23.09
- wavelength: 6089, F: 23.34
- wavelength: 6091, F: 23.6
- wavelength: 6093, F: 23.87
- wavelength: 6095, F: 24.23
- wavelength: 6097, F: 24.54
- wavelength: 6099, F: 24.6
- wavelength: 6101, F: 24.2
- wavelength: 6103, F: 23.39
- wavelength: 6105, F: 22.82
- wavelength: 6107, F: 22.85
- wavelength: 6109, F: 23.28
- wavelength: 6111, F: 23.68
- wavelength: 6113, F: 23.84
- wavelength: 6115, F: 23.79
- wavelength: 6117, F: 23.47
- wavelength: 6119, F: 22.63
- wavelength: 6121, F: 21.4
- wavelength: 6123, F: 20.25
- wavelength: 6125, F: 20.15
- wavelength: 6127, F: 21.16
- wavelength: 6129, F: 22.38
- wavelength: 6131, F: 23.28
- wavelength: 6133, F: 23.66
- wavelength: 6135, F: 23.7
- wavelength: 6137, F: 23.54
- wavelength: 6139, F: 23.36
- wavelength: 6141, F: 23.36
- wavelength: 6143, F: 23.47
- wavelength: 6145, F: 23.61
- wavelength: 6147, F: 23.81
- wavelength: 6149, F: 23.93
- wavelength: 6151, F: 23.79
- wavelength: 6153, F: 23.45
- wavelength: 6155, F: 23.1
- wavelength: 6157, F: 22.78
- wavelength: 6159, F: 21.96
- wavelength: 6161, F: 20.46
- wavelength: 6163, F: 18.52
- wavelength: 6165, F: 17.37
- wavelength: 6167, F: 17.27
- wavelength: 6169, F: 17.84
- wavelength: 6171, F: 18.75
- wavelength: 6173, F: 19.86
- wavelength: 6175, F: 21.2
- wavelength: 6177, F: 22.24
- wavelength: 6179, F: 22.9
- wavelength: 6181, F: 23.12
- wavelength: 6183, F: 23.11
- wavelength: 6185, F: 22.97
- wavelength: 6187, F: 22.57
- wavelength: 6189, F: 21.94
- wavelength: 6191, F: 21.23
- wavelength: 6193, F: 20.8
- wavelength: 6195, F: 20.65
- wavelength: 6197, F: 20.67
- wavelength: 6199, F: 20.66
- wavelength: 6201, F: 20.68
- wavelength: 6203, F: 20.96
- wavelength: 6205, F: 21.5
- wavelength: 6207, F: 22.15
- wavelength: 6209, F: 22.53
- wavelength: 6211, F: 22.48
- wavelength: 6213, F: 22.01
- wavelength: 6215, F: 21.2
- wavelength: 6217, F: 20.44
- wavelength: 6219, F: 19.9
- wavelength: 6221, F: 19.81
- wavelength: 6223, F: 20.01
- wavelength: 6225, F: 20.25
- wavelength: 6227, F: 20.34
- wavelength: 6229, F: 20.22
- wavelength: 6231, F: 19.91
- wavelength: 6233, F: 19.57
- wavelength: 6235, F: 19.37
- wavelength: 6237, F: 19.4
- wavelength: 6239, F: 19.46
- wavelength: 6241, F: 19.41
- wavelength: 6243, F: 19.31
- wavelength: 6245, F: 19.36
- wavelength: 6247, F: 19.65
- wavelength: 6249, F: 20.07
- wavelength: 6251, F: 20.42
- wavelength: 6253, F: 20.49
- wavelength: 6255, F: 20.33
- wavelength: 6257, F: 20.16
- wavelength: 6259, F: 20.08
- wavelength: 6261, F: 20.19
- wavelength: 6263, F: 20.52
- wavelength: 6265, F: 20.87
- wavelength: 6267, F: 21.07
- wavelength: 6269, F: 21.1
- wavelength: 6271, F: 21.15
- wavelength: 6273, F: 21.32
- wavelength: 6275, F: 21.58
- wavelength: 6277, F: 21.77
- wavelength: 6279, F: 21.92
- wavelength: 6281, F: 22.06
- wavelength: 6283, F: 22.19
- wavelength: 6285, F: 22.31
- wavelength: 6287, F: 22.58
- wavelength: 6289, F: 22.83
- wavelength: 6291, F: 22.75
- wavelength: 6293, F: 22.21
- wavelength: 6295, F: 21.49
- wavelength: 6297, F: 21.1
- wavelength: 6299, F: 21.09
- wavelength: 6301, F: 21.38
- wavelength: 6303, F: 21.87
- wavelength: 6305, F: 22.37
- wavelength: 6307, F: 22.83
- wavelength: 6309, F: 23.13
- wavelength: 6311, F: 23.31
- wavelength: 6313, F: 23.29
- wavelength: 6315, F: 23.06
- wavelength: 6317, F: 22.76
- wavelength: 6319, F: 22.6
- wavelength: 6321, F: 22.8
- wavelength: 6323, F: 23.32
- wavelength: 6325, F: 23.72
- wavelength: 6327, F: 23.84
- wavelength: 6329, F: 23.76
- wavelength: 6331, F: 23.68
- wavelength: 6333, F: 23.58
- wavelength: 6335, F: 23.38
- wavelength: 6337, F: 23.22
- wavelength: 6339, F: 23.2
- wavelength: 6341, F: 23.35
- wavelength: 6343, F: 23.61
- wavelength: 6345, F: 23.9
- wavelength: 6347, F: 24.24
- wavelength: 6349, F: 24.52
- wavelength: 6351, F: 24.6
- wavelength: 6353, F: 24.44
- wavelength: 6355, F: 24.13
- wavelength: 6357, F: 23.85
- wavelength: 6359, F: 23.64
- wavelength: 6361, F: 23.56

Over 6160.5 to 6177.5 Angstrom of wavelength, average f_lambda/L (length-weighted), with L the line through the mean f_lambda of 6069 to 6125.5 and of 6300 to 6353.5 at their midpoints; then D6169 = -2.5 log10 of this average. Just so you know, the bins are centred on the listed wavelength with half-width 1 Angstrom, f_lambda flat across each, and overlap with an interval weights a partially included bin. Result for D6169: 0.21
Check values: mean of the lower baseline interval 23.3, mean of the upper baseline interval 23.3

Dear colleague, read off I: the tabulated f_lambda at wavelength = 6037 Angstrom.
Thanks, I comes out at 23.53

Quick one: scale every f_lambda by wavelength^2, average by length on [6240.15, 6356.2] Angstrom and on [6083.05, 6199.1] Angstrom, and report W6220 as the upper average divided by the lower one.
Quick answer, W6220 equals 1.04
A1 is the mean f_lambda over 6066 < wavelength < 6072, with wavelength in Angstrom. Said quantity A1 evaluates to 23.3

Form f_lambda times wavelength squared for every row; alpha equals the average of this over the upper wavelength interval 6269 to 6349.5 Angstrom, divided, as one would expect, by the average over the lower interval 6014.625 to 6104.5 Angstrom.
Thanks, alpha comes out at 1.05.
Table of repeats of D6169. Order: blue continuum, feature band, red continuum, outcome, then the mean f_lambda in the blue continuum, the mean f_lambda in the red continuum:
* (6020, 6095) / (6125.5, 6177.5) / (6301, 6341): 0.07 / 23.4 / 23.1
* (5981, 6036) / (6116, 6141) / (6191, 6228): -0.05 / 22.3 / 21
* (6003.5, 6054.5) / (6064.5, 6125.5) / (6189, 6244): -0.06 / 22.8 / 20.6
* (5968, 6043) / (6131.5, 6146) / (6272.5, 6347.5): -0.05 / 22.2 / 22.7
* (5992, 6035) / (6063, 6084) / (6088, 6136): -0.03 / 22.4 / 23.1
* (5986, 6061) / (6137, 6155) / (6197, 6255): -0.11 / 22.8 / 20.4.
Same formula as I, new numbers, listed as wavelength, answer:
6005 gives 21.66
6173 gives 19.86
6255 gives 20.33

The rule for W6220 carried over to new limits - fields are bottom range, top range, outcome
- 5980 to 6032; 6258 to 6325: 1.09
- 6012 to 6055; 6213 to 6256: 0.93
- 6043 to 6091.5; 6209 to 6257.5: 0.91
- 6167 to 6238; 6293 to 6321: 1.11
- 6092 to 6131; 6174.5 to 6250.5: 0.94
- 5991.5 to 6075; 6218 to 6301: 0.97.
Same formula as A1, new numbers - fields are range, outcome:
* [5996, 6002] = 22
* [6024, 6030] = 23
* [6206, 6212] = 22.4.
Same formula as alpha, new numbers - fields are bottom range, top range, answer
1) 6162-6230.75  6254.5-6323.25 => 1.08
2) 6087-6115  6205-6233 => 0.91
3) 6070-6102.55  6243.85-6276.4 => 0.92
